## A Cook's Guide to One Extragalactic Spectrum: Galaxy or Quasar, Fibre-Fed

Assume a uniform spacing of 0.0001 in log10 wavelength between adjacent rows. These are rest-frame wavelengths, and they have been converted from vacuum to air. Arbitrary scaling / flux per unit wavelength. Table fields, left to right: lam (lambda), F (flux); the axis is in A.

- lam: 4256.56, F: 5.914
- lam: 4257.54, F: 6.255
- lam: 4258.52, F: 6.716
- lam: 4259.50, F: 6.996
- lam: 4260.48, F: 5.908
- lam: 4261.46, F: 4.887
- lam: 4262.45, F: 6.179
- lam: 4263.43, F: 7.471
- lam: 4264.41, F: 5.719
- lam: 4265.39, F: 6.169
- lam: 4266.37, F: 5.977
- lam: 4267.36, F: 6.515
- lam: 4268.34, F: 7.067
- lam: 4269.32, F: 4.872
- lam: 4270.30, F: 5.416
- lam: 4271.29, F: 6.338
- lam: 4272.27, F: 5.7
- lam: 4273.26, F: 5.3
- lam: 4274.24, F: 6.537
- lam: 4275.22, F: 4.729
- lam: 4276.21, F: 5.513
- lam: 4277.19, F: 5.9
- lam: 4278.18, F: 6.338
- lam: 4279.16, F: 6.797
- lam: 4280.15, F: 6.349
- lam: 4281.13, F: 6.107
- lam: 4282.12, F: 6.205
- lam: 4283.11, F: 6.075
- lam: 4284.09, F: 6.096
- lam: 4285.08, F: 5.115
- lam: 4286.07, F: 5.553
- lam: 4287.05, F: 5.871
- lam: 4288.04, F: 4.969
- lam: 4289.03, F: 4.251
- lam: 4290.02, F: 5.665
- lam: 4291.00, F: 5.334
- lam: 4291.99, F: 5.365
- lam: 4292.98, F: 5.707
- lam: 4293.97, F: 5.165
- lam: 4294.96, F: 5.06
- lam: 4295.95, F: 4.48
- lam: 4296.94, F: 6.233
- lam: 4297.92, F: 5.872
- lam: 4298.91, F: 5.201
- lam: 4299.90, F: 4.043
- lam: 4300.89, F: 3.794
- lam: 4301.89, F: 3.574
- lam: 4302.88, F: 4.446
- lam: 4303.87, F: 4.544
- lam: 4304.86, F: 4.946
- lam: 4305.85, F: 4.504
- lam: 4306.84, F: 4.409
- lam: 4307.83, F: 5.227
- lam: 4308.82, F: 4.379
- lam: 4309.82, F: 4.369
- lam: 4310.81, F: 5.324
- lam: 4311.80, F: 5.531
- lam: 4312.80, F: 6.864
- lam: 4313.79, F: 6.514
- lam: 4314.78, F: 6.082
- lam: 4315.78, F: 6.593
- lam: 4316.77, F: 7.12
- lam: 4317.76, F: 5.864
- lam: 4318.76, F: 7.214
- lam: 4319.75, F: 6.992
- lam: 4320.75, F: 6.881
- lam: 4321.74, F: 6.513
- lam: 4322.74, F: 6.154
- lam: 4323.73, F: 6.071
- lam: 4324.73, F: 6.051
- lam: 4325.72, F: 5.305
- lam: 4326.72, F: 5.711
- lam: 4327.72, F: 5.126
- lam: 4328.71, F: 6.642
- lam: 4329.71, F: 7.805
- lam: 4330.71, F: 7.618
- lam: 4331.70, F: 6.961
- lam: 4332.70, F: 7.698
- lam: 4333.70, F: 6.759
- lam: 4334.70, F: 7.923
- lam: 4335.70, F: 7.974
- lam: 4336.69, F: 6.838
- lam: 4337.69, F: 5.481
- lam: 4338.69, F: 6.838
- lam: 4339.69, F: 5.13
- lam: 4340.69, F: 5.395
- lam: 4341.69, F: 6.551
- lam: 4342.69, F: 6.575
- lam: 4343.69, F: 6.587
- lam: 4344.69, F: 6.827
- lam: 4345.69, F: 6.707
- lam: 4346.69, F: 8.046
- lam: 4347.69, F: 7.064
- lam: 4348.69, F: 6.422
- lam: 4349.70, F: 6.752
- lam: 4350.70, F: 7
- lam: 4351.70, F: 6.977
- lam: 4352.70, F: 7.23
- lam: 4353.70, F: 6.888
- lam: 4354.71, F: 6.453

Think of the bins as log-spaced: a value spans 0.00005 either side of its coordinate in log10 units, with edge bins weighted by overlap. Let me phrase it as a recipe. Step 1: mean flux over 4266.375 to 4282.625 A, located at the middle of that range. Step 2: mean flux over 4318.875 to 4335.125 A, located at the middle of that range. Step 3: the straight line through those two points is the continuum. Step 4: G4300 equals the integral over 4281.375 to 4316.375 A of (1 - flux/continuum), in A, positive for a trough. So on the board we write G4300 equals 5.8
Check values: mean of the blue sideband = 5.98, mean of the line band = 5.25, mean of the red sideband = 6.65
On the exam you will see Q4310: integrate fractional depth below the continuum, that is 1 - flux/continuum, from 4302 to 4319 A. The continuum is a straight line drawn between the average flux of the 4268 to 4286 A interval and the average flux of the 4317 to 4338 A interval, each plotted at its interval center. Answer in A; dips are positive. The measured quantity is 2.5 A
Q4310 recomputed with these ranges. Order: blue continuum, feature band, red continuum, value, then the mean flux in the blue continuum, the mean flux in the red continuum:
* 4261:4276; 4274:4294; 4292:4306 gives -1.2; 5.92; 4.85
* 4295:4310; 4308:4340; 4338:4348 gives -4.0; 4.69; 6.54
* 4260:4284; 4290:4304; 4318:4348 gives 2.9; 6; 6.64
